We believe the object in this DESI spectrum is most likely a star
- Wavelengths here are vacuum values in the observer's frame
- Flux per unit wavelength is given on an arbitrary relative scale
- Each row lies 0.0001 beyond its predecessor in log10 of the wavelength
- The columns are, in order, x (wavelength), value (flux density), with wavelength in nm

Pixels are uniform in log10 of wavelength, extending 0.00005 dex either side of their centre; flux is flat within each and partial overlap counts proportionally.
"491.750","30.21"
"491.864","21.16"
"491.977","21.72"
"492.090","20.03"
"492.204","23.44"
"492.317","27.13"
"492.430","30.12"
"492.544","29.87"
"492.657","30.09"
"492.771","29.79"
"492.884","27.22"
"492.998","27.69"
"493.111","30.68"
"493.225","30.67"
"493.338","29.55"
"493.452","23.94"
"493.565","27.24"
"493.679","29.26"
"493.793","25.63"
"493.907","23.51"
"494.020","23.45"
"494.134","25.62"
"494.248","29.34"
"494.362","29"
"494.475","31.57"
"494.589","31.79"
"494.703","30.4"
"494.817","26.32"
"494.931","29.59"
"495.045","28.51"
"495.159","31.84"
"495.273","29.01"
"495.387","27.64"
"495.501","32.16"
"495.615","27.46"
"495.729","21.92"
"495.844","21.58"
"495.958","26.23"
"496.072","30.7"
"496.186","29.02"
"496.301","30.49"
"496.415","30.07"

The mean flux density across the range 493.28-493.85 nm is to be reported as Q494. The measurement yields 27.1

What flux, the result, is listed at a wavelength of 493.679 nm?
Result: 29.26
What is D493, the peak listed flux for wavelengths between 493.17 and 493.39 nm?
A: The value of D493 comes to 30.67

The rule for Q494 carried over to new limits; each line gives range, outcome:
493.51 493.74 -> 28.1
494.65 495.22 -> 29.3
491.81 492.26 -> 21.6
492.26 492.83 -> 29.4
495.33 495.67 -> 29.1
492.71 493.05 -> 28.2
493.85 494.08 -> 23.5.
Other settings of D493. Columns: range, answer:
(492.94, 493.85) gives 30.68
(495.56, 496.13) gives 30.7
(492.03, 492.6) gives 30.12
